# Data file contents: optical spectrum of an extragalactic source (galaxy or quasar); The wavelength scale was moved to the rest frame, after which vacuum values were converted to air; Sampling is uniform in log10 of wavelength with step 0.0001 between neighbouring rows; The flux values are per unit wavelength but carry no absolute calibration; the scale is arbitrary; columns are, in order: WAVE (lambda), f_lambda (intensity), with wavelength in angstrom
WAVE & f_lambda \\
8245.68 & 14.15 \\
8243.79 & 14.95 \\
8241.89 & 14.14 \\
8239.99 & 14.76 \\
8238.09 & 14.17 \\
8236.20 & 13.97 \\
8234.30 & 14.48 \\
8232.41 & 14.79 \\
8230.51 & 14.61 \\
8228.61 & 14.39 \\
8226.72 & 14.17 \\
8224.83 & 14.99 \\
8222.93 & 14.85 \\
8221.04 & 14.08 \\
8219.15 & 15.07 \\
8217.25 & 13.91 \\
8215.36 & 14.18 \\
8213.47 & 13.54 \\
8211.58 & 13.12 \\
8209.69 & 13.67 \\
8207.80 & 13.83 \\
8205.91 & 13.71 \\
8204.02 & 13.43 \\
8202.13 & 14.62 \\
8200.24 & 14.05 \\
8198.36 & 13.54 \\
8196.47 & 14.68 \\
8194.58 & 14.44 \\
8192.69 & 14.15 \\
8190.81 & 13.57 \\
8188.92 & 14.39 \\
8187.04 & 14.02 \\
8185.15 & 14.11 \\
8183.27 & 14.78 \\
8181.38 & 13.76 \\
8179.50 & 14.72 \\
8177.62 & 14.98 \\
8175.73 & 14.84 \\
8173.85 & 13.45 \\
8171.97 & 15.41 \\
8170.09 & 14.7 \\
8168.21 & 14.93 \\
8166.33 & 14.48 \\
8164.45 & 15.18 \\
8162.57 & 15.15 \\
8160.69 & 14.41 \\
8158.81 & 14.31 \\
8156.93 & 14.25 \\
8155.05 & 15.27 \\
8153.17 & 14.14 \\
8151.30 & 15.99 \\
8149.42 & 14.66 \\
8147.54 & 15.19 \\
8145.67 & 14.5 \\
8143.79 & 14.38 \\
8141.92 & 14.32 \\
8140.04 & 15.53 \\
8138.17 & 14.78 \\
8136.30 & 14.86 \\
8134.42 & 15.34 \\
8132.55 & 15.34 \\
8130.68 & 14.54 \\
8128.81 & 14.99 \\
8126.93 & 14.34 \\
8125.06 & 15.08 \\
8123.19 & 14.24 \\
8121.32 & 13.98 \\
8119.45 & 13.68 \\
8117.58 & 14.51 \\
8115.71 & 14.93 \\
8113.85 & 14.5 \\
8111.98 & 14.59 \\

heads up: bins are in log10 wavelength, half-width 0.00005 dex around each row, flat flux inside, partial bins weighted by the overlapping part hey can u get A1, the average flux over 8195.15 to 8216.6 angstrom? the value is 13.9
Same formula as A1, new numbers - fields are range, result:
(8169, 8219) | 14.2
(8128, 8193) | 14.7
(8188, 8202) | 14.1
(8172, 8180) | 14.6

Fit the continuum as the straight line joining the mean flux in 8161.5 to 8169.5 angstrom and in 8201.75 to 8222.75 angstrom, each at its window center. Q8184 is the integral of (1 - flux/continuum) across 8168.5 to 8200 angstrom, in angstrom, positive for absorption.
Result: 0.4 angstrom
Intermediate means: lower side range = 14.9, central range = 14.4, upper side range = 13.9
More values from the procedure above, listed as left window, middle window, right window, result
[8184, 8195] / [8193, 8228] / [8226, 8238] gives 0.4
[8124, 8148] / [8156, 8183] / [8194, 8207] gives -0.3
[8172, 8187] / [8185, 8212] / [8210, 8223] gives 0.5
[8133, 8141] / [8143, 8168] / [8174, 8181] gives 0.2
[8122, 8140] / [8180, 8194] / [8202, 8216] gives -0.1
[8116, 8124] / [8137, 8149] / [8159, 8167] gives -0.2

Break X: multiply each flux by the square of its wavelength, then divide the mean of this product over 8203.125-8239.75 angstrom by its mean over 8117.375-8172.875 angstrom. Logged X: 0.98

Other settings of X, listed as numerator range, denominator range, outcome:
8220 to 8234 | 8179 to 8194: 1.04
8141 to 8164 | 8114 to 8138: 1.01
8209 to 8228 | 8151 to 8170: 0.97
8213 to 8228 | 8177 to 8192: 1.02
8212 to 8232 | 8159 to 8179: 0.99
